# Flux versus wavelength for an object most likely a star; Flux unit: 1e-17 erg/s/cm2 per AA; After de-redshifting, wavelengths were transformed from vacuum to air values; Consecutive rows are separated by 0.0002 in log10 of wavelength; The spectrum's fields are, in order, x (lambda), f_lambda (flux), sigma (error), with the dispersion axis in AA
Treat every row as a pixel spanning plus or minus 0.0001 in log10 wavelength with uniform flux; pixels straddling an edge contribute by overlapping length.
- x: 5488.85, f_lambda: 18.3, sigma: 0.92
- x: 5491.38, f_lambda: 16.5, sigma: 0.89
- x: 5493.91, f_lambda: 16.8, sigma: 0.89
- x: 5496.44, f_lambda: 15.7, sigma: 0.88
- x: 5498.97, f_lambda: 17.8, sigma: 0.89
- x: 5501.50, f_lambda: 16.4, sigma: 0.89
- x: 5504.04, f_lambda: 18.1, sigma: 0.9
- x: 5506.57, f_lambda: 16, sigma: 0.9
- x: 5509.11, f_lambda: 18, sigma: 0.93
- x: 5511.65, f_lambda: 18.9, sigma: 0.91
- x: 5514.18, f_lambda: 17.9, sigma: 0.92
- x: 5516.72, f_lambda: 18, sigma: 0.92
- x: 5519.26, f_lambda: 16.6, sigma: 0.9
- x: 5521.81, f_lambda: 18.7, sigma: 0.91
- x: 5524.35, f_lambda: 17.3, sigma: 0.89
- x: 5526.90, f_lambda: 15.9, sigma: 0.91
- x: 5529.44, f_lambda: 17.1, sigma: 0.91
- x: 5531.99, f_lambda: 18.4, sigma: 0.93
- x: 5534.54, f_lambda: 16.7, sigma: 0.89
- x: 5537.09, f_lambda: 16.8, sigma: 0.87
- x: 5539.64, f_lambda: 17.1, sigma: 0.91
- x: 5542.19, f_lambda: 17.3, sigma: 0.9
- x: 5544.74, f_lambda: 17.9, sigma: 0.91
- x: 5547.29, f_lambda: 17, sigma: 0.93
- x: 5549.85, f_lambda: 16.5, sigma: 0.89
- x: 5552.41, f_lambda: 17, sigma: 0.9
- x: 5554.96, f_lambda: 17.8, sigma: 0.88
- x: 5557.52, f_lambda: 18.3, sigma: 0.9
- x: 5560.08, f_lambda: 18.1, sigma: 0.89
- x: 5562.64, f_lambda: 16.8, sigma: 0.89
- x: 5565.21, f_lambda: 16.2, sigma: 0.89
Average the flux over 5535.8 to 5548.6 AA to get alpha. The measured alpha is 17.2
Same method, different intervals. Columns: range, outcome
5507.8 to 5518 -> 18.2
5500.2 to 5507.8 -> 16.8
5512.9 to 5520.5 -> 17.5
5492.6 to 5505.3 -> 17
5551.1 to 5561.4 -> 17.8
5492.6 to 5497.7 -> 16.3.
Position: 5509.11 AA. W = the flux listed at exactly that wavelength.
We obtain 18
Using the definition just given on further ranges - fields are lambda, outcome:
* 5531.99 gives 18.4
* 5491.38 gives 16.5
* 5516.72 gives 18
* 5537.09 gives 16.8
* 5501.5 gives 16.4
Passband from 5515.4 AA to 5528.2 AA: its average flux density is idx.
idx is 17.3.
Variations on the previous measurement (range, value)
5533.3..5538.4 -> 16.8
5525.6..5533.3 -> 17.1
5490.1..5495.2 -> 16.6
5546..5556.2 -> 17.1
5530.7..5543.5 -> 17.3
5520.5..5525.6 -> 18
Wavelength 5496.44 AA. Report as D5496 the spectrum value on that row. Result 15.7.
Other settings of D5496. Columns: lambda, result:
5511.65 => 18.9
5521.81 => 18.7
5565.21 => 16.2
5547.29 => 17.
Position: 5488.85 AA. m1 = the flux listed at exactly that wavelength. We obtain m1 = 18.3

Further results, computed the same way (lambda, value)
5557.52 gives 18.3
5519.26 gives 16.6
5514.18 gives 17.9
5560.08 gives 18.1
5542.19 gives 17.3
